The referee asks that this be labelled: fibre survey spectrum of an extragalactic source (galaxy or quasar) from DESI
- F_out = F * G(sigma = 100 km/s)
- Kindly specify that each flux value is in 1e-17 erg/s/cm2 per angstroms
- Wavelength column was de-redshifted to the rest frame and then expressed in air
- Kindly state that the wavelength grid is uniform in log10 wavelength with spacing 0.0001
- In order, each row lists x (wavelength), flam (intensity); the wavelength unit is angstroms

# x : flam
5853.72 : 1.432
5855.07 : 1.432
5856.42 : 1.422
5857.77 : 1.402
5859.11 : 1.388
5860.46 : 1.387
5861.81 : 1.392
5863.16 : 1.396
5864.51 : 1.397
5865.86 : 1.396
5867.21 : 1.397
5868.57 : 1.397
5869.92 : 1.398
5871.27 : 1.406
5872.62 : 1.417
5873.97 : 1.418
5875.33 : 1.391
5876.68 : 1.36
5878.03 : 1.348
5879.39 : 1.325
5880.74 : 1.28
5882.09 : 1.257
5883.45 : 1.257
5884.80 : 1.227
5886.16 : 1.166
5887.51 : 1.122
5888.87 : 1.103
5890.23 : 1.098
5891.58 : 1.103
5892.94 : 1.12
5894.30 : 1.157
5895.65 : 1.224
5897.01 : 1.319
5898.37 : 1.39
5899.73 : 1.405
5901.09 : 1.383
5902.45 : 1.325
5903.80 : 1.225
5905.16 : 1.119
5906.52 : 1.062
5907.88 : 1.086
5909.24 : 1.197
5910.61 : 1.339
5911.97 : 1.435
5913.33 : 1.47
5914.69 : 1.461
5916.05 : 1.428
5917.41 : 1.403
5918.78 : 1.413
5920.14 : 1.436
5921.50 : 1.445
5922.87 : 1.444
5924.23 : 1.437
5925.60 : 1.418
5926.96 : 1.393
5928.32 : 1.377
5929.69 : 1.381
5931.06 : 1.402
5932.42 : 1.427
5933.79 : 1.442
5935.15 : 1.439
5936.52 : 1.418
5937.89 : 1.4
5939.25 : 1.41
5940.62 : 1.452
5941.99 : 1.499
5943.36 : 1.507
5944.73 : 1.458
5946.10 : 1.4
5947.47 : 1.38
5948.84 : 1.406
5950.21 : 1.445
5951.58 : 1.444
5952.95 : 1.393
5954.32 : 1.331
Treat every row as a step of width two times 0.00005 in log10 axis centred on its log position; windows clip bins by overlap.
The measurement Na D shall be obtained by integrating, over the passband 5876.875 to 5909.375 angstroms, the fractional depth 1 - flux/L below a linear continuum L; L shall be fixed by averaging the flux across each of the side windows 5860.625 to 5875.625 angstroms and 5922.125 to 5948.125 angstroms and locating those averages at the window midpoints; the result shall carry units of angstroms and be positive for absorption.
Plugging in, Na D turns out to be 4.3 angstroms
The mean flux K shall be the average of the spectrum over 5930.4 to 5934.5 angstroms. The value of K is 1.43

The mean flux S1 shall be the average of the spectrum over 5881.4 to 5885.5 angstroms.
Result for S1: 1.25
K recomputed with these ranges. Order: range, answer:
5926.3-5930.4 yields 1.38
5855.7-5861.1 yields 1.4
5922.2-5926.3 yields 1.43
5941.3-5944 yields 1.5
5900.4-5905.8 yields 1.27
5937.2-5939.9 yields 1.41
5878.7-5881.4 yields 1.3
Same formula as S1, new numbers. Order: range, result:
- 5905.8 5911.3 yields 1.17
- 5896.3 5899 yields 1.35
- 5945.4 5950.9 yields 1.41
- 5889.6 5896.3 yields 1.14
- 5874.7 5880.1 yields 1.36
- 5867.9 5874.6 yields 1.41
